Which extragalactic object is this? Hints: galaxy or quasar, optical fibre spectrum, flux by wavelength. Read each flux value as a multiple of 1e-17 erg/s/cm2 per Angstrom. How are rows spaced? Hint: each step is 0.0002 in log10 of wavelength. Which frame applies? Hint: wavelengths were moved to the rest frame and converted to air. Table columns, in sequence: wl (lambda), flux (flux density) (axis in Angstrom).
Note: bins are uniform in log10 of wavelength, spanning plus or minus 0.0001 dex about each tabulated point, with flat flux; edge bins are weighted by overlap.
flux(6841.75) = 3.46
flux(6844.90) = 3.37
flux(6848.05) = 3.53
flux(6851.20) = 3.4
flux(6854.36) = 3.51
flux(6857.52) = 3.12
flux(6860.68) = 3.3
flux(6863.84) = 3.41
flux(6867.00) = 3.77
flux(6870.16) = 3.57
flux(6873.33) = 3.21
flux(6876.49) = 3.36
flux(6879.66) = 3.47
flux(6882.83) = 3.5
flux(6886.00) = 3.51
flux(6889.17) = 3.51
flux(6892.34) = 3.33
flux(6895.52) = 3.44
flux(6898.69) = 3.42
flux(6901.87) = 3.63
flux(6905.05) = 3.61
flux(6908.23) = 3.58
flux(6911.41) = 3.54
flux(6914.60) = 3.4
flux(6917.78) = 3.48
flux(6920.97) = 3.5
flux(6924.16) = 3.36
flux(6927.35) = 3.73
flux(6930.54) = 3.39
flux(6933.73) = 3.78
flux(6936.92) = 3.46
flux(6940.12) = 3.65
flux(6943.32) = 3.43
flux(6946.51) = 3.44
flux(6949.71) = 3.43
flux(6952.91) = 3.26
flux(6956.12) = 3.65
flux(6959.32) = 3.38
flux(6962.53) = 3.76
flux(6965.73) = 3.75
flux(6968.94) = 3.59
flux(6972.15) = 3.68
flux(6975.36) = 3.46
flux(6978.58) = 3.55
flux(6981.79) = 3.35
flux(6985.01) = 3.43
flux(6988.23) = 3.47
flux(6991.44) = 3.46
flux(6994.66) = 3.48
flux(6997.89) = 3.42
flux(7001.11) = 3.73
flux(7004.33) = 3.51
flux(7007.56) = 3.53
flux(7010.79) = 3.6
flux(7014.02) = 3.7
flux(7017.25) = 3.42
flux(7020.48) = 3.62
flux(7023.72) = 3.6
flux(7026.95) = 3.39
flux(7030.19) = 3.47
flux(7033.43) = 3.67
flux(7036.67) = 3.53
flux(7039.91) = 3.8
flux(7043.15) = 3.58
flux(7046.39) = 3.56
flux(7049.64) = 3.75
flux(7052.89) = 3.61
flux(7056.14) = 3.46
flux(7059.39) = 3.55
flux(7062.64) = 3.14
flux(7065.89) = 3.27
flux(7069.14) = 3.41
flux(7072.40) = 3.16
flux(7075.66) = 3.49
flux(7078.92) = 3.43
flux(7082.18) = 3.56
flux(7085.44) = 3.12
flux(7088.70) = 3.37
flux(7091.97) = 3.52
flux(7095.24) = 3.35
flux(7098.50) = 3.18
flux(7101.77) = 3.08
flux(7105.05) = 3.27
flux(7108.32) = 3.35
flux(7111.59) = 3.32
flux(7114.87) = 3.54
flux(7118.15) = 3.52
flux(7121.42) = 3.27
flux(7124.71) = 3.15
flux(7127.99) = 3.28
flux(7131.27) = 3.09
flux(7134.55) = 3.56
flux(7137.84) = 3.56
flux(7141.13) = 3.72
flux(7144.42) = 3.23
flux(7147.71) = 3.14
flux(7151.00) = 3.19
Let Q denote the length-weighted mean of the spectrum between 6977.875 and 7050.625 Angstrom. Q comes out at 3.55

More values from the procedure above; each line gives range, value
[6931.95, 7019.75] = 3.53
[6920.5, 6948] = 3.53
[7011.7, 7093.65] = 3.49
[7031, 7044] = 3.64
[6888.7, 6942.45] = 3.52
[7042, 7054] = 3.63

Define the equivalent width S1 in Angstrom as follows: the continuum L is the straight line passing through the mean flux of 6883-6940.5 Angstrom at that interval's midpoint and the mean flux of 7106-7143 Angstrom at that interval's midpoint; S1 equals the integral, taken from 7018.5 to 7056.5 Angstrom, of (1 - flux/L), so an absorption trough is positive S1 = -1.62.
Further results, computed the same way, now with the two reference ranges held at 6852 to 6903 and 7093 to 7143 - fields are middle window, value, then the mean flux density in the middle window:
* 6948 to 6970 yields -0.9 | 3.54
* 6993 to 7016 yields -1.2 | 3.56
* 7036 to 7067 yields -1.4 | 3.53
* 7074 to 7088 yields -0.1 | 3.4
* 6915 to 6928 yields -0.3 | 3.49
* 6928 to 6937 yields -0.4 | 3.58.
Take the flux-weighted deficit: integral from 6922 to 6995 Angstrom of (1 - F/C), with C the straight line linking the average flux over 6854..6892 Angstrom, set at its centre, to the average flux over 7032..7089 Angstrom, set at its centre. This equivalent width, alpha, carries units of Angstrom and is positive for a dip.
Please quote -1.5 Angstrom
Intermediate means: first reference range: 3.43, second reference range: 3.47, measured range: 3.52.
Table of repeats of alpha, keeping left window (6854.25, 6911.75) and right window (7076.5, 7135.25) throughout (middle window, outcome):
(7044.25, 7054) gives -0.8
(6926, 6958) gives -0.9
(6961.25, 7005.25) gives -1.8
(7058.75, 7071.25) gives 0.1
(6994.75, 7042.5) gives -2.6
